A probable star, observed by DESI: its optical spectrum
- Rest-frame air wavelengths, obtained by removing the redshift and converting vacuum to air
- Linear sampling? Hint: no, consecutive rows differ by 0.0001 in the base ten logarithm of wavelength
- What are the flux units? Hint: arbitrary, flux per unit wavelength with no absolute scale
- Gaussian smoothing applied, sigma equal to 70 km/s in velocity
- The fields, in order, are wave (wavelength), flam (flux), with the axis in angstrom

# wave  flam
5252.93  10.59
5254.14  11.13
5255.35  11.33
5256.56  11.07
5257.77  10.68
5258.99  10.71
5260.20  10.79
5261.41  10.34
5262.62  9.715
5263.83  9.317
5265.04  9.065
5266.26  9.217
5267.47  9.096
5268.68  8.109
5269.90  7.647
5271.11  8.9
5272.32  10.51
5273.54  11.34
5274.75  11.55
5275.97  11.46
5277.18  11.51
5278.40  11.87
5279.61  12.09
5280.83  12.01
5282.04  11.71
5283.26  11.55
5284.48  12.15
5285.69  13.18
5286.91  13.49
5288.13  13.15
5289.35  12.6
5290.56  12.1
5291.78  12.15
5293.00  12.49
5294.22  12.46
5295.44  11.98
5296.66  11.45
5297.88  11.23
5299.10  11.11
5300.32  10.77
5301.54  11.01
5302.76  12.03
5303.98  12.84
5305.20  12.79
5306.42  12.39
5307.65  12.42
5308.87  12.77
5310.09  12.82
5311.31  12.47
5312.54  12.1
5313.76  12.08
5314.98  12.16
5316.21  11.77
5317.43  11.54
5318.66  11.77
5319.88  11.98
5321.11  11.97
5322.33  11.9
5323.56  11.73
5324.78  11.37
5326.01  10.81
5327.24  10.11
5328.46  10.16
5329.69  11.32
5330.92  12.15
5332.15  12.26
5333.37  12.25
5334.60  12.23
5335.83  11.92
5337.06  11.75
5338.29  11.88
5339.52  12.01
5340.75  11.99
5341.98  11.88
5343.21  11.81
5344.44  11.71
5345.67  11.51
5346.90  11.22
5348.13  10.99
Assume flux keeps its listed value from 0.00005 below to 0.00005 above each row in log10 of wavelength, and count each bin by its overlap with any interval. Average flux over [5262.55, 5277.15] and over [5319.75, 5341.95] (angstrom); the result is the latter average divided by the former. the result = 1.2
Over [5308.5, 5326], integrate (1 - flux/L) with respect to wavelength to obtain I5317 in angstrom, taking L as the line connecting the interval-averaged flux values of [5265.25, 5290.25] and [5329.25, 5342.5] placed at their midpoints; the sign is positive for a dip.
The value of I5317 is -0.4 angstrom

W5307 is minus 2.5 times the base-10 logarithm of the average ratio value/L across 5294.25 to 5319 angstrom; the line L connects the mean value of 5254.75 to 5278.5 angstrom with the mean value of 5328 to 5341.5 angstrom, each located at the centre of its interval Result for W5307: -0.08 mag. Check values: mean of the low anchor 10.2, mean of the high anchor 11.8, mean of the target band 12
